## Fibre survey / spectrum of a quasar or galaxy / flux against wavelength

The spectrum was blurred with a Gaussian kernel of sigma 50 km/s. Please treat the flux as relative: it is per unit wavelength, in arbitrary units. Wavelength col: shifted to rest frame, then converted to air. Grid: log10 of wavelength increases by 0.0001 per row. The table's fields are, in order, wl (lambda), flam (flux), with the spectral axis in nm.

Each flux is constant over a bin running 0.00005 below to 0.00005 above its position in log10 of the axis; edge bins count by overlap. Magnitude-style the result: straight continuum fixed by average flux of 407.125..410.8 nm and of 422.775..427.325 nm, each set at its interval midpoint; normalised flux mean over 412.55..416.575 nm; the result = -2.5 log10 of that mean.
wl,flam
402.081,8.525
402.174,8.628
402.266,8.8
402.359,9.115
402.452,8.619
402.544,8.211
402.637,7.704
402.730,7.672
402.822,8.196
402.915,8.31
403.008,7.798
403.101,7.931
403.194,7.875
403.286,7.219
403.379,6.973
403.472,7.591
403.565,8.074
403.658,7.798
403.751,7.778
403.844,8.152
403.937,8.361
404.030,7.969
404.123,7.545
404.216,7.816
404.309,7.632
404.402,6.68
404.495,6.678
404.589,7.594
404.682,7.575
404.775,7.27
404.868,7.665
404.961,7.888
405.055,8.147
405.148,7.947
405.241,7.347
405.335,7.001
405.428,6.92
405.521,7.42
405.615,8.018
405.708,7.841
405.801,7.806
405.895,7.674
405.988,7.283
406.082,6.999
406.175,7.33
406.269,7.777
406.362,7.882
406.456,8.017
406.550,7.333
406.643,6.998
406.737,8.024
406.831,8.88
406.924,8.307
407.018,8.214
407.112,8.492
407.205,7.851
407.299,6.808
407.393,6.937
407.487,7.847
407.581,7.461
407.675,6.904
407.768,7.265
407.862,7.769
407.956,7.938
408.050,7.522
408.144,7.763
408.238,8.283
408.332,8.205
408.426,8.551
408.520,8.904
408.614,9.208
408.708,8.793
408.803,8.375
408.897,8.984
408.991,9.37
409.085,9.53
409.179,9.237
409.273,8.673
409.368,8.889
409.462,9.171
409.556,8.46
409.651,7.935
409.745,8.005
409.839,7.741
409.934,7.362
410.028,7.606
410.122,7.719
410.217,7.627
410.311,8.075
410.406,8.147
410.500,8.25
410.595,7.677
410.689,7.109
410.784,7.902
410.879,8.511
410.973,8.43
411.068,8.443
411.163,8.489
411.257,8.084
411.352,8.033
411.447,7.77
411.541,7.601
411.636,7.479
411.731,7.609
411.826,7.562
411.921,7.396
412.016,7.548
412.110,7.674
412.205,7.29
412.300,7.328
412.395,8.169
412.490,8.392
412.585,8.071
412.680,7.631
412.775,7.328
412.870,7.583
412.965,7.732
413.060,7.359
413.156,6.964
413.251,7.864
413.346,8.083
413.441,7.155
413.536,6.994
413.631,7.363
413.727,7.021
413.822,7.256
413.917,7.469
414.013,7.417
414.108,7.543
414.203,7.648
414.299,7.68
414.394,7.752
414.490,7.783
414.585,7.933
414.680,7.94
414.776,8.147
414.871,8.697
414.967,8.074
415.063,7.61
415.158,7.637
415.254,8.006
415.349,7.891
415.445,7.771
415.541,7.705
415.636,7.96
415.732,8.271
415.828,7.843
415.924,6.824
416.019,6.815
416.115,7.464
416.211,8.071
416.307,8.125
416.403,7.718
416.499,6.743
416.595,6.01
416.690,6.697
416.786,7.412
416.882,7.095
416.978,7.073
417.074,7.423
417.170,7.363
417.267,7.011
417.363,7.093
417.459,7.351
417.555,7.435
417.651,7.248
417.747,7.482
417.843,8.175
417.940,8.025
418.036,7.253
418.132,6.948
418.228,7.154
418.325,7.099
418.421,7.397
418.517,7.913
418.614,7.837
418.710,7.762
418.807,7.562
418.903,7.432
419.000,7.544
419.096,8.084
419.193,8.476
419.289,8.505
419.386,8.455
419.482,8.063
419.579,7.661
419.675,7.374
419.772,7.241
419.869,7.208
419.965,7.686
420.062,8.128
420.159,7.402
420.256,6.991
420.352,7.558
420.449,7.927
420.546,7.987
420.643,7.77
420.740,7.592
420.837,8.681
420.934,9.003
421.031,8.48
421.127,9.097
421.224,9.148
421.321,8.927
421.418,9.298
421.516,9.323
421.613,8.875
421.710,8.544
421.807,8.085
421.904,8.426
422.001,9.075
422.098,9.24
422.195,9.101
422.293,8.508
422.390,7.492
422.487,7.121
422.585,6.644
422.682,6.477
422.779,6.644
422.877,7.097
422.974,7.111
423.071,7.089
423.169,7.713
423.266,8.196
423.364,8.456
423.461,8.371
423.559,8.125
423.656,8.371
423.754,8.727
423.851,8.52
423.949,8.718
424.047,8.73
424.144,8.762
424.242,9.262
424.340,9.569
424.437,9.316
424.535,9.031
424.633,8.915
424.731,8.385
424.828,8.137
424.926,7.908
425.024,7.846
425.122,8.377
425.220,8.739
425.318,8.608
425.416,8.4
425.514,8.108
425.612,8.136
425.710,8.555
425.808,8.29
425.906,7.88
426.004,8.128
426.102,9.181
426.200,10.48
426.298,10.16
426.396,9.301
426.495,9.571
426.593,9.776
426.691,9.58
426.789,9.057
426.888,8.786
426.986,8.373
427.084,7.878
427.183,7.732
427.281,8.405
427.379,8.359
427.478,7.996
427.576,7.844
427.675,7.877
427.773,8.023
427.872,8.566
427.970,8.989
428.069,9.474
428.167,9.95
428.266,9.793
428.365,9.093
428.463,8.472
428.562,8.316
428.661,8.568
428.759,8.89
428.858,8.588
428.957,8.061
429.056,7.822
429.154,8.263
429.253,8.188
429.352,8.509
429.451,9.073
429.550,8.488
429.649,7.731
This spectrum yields 0.09 mag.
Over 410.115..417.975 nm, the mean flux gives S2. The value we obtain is 7.64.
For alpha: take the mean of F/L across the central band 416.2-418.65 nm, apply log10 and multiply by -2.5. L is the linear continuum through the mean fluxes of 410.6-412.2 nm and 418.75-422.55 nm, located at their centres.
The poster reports 0.101 mag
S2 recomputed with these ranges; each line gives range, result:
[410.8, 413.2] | 7.78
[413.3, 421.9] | 7.74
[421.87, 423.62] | 7.83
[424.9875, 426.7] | 8.83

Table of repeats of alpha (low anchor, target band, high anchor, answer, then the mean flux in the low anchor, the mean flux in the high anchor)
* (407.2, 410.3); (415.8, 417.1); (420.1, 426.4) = 0.145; 8.15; 8.37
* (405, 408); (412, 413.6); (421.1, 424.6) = 0.044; 7.64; 8.36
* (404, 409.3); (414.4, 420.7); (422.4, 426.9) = 0.083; 7.86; 8.43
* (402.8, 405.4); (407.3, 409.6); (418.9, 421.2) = -0.076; 7.66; 7.96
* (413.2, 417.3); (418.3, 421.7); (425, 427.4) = 0.001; 7.54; 8.72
